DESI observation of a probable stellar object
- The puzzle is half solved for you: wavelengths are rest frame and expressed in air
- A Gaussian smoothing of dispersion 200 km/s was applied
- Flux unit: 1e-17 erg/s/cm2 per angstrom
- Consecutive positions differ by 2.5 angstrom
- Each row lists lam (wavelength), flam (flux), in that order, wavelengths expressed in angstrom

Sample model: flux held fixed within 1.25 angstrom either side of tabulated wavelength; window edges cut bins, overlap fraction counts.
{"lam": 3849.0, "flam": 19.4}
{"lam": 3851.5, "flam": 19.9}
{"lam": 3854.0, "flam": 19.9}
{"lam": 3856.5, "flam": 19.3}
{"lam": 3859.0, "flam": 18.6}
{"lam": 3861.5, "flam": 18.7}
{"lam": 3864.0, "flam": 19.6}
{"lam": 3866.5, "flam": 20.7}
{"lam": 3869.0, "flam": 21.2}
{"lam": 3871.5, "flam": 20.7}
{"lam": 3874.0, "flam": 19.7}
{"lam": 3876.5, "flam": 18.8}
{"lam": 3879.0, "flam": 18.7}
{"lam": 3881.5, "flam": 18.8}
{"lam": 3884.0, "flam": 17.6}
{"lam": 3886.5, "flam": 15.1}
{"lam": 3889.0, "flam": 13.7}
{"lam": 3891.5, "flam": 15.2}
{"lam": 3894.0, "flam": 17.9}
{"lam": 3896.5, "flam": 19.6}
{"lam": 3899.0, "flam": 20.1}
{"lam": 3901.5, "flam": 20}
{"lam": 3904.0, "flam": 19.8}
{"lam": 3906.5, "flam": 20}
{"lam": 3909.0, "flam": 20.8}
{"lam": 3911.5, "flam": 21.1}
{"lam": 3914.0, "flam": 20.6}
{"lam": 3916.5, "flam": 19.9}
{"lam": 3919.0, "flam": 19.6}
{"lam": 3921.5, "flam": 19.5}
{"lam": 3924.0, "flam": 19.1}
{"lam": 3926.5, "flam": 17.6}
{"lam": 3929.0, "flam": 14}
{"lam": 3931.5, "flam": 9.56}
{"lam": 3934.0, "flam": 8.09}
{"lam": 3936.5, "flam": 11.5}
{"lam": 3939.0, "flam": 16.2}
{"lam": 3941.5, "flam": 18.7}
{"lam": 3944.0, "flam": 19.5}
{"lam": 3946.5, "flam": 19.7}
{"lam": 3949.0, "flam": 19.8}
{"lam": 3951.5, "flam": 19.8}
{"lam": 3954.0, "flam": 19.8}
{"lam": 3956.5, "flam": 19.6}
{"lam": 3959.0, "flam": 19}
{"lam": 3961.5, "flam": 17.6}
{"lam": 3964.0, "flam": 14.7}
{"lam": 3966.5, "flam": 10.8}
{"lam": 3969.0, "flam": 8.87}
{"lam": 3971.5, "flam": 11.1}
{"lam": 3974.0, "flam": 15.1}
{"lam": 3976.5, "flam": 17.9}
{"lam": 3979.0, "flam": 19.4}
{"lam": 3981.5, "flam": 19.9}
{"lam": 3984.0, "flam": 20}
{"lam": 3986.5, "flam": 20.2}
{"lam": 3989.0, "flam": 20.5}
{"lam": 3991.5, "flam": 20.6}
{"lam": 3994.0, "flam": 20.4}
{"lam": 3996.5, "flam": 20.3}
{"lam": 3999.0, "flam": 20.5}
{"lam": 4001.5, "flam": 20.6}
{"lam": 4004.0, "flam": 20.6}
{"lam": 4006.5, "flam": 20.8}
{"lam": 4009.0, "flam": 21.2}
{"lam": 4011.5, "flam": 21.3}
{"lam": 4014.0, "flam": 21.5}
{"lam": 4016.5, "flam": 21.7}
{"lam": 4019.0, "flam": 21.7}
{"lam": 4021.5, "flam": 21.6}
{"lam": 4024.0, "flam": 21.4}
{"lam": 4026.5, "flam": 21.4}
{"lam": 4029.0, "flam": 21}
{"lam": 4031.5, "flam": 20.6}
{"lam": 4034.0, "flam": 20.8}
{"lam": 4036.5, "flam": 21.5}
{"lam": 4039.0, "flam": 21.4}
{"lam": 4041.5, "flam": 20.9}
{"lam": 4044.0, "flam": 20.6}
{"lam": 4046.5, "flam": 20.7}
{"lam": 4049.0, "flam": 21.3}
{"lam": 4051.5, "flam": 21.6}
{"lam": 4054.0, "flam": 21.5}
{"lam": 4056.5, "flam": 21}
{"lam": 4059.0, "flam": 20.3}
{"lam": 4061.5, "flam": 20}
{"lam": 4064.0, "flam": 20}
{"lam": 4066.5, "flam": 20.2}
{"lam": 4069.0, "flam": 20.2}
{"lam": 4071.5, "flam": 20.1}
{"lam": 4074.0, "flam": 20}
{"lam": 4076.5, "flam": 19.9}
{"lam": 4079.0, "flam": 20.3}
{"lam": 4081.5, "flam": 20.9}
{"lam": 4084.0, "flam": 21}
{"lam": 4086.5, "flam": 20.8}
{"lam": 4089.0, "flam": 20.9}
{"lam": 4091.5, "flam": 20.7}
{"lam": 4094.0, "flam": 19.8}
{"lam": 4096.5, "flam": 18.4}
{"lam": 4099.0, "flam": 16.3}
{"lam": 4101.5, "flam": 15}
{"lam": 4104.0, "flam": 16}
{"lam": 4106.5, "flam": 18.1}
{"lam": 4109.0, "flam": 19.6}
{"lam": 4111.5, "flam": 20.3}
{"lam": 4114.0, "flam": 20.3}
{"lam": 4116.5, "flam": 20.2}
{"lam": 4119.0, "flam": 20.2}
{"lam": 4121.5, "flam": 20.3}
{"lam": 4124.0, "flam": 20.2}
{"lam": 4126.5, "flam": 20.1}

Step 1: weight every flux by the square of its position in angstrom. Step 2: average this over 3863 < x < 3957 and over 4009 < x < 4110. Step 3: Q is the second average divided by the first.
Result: 1.20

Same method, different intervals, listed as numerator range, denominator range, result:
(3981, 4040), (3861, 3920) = 1.16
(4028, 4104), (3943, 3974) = 1.28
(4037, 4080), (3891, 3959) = 1.22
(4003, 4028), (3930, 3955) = 1.36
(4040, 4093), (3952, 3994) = 1.25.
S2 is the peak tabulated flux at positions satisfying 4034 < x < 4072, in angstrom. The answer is 21.6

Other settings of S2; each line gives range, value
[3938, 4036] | 21.7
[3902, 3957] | 21.1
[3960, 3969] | 17.6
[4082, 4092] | 21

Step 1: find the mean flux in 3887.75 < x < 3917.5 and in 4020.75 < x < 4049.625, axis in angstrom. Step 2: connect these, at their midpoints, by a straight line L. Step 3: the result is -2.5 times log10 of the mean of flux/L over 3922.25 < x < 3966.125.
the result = 0.18 mag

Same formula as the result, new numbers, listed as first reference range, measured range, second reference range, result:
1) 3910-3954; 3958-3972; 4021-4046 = 0.33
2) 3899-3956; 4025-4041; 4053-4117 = -0.11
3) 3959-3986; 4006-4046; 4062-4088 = -0.17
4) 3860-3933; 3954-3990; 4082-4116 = 0.11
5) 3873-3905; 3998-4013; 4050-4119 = -0.10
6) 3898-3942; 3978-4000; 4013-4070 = -0.04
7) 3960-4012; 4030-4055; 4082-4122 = -0.13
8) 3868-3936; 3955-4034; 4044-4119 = -0.01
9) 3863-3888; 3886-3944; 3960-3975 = -0.06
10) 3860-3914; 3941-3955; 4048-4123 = -0.02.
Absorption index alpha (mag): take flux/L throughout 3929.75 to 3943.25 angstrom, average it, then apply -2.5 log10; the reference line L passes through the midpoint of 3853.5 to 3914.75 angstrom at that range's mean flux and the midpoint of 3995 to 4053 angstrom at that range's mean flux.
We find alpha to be 0.45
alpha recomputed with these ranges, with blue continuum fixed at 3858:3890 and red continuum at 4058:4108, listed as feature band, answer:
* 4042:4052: -0.09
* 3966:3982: 0.28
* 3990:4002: -0.07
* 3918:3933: 0.15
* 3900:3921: -0.08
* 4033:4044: -0.10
